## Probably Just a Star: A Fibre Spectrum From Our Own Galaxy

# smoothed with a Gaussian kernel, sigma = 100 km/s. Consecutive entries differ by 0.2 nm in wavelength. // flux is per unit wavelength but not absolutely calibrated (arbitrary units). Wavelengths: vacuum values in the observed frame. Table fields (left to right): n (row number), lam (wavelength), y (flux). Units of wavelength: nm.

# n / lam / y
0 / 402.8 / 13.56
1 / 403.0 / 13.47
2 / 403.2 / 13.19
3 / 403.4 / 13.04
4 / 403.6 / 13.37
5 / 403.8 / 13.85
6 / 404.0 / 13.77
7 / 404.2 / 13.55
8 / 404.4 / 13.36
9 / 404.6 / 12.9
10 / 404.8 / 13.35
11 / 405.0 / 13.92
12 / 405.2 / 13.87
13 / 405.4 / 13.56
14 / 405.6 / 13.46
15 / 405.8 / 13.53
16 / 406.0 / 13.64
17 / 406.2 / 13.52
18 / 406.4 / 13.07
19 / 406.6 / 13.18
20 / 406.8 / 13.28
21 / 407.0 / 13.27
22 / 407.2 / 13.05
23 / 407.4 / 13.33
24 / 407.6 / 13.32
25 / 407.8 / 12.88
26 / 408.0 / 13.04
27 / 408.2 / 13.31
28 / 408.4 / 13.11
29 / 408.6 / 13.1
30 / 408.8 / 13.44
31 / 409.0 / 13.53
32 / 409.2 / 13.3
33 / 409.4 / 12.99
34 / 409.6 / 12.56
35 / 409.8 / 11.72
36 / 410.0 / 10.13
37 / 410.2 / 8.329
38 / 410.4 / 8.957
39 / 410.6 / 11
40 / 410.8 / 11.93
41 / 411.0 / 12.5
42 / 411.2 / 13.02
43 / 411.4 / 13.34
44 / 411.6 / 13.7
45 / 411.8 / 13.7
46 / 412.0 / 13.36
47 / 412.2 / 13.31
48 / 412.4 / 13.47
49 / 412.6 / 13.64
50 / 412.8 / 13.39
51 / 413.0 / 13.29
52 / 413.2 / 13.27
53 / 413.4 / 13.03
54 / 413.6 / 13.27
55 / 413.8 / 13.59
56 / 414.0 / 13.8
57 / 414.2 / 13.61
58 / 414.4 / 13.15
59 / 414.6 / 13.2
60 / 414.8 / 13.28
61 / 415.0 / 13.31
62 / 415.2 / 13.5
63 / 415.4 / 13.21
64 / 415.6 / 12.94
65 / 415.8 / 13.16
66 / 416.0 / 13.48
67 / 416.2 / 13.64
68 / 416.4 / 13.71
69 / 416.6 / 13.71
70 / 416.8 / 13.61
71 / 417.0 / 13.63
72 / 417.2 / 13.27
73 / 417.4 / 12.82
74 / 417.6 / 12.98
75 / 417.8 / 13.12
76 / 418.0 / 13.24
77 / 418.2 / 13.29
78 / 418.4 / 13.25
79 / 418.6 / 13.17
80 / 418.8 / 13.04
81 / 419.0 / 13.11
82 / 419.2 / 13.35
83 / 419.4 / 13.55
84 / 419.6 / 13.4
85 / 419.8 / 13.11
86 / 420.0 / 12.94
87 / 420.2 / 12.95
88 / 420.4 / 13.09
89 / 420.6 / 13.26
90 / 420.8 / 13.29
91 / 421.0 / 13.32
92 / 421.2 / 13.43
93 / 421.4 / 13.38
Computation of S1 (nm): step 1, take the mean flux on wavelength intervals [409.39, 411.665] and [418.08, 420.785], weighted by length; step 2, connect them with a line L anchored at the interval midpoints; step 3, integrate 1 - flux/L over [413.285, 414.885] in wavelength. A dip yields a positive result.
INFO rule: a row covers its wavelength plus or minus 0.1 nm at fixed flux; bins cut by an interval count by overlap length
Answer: -0.15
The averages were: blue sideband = 11.6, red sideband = 13.2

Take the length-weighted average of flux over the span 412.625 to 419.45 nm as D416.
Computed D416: 13.3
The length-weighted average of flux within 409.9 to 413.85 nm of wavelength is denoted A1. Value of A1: 12.5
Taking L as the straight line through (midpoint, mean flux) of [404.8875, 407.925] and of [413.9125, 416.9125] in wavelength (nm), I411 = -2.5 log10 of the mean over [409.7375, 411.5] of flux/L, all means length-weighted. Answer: 0.195 mag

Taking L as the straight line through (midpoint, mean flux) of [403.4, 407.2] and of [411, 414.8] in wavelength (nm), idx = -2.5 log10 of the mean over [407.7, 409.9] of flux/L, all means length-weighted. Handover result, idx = 0.03 mag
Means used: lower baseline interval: 13.4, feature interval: 13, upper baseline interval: 13.4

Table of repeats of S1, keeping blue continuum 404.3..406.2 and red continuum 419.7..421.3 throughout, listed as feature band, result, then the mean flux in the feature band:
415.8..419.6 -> -0.027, 13.3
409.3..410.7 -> 0.271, 10.8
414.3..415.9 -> 0.009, 13.2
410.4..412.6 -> 0.097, 12.8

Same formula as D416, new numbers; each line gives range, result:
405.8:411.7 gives 12.6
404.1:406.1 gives 13.5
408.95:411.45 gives 11.7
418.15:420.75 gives 13.2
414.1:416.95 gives 13.4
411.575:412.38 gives 13.5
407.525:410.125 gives 12.8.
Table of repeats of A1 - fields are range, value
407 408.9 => 13.2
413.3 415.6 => 13.3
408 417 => 12.9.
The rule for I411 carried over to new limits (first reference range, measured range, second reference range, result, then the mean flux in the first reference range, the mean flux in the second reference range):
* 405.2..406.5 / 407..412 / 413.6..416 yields 0.08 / 13.5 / 13.3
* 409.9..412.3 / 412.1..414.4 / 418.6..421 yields -0.10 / 11.9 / 13.2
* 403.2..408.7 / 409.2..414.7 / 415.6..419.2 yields 0.06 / 13.4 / 13.3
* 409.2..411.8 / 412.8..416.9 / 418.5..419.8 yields -0.07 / 11.8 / 13.3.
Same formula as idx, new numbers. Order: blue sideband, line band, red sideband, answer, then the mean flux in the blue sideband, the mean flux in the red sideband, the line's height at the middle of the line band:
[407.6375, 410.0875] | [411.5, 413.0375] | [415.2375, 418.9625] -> -0.04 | 12.8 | 13.3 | 13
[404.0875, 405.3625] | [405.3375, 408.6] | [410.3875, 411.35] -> -0.03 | 13.5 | 11.8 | 12.9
